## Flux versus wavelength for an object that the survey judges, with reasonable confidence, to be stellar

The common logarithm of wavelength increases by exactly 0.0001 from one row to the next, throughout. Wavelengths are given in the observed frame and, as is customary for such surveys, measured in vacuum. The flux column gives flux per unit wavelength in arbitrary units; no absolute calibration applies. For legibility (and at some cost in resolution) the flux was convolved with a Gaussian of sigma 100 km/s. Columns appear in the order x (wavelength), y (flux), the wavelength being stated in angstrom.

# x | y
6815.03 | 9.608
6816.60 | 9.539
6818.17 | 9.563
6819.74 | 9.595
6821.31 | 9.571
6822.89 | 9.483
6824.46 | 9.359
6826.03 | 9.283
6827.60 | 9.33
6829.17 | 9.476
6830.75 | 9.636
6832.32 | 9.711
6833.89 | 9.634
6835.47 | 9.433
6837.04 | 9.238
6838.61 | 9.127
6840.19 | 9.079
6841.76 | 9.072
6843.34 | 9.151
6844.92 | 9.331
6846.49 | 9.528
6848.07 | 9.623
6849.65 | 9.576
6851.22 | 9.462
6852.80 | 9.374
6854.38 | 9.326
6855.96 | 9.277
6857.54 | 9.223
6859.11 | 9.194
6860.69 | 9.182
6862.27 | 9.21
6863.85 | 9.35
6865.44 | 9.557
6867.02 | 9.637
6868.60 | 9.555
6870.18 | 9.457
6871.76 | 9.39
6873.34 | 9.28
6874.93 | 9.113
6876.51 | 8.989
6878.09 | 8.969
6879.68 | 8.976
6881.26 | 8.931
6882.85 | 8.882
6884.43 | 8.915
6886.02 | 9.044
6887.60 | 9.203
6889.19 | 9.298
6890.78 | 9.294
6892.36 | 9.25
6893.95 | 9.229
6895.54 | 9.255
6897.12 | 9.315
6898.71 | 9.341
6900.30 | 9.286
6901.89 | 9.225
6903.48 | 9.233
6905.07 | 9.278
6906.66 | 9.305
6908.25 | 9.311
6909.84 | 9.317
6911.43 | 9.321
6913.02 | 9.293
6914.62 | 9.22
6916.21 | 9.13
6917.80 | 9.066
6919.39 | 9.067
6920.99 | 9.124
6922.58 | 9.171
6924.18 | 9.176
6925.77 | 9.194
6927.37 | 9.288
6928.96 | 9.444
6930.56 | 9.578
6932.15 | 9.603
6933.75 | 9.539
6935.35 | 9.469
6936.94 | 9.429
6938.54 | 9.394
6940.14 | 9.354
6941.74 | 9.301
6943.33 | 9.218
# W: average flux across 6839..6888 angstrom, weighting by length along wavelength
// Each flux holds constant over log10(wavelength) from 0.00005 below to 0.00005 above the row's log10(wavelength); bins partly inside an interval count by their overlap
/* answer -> 9.25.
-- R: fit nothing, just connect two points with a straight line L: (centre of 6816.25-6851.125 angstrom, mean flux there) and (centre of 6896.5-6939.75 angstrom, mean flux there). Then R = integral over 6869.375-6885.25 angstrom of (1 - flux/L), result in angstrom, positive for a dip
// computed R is 0.5 angstrom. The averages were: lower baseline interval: 9.42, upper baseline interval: 9.3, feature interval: 9.09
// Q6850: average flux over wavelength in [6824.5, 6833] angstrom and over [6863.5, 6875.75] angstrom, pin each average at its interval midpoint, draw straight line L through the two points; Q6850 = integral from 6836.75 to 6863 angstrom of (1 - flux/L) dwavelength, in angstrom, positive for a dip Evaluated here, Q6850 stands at 0.4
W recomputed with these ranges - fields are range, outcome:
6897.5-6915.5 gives 9.28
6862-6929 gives 9.23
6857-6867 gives 9.32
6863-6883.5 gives 9.24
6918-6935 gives 9.31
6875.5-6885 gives 8.95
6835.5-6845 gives 9.18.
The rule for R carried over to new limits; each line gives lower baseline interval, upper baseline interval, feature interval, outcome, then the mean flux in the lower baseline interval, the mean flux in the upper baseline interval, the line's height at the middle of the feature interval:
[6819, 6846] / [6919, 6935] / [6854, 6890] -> 0.55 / 9.38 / 9.32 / 9.36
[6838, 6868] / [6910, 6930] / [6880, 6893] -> 0.25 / 9.33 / 9.21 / 9.27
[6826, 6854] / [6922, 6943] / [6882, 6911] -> 0.51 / 9.39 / 9.38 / 9.39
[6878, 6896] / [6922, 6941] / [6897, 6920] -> -0.02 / 9.1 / 9.39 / 9.24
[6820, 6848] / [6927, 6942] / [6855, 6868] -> 0.10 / 9.39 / 9.45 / 9.4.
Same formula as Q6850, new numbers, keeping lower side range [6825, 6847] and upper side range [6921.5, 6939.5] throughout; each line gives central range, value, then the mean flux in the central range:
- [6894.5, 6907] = 0.1 angstrom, 9.28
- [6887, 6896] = 0.1 angstrom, 9.25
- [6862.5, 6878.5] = 0.1 angstrom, 9.33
